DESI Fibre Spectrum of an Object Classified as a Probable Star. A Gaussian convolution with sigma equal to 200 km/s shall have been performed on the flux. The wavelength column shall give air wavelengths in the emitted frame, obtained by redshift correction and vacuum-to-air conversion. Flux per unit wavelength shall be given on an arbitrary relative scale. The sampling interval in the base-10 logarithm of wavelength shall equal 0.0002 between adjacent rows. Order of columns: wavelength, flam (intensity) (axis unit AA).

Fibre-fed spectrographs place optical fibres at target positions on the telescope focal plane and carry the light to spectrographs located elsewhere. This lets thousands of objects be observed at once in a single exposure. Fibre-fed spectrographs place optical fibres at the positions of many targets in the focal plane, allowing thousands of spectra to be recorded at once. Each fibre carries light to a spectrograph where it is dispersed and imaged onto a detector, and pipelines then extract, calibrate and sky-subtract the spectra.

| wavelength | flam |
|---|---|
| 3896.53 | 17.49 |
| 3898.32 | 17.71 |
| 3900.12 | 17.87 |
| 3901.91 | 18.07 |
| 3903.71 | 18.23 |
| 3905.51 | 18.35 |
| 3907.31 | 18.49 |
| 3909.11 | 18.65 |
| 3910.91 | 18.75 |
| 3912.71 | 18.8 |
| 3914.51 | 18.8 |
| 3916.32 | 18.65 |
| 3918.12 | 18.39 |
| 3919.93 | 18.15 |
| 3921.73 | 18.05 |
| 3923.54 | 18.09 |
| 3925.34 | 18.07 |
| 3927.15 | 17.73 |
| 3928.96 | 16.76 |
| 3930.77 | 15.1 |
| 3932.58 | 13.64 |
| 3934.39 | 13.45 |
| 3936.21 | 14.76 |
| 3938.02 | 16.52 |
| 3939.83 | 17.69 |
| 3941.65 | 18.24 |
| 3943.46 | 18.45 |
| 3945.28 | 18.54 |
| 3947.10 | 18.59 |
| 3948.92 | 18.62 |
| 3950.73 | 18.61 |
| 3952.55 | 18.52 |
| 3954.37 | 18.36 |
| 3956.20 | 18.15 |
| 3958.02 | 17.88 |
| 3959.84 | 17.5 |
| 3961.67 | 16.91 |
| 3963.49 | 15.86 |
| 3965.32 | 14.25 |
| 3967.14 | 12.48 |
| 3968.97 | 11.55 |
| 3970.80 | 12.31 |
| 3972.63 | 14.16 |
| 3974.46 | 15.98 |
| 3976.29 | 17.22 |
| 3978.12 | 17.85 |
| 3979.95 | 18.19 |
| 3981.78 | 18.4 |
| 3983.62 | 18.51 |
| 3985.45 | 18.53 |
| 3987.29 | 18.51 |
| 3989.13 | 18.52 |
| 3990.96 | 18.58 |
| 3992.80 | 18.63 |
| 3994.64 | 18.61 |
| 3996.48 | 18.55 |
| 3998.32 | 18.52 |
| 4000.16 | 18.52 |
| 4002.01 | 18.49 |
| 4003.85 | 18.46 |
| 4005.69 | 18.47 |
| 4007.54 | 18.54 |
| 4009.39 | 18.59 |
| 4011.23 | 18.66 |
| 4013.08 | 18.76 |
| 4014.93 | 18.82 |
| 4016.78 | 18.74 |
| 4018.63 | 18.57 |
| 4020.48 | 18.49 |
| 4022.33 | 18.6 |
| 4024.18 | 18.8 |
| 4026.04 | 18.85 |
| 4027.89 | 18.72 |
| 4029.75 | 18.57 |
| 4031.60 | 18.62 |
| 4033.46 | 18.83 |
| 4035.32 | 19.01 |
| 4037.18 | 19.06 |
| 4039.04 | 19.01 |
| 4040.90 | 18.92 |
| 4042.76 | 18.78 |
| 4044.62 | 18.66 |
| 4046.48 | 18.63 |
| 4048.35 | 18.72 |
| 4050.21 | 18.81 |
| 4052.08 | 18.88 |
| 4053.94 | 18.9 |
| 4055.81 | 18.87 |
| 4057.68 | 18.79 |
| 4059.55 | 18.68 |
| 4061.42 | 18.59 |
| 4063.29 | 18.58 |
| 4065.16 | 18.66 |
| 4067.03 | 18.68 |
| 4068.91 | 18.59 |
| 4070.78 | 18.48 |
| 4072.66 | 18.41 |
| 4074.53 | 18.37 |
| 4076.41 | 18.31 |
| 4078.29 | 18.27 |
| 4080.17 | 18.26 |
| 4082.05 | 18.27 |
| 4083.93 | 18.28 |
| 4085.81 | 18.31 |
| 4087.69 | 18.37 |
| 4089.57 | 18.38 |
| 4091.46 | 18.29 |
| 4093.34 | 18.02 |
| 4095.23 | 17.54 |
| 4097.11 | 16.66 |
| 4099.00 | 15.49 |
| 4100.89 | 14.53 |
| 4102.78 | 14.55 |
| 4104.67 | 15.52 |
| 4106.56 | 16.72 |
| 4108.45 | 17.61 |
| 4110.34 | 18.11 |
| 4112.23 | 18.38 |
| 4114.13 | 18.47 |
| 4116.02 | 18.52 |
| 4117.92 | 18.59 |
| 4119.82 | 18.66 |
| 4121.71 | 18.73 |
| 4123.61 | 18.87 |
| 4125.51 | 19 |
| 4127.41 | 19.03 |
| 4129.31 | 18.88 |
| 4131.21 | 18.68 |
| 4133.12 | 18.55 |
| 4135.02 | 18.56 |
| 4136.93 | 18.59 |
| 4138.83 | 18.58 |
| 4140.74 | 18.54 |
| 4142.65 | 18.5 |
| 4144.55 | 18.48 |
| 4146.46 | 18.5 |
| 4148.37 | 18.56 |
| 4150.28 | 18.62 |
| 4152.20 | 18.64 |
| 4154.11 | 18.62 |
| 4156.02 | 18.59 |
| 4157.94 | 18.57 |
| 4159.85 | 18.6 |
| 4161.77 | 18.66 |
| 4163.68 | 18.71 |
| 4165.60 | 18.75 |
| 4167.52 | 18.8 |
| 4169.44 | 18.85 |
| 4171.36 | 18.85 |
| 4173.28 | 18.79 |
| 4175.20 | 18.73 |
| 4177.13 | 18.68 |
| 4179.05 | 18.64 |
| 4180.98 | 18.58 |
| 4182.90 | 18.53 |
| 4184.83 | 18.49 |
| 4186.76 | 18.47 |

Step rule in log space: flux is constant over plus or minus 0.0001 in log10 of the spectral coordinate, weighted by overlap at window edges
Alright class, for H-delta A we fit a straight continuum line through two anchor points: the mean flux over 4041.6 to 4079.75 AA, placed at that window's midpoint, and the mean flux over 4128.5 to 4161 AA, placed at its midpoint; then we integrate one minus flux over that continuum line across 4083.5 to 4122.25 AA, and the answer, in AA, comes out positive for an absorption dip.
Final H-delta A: 2.3 AA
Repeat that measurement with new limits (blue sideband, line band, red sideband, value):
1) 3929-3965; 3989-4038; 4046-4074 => -1.7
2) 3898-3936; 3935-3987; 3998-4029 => 3.3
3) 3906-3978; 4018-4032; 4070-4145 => -0.9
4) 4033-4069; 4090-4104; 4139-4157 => 1.6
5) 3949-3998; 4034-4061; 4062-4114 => -2.1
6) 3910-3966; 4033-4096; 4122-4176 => -1.3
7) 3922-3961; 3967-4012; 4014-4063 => 1.4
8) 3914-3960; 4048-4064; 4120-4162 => -0.5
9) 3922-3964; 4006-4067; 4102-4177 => -3.2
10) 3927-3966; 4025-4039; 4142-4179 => -0.9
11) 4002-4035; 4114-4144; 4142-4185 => 0.0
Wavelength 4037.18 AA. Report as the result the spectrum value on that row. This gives 19.06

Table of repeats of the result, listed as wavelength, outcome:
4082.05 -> 18.27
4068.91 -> 18.59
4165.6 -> 18.75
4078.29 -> 18.27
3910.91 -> 18.75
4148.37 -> 18.56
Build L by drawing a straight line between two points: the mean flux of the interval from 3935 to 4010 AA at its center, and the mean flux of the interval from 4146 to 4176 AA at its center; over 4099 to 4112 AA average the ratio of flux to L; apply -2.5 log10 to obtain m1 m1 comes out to 0.13 mag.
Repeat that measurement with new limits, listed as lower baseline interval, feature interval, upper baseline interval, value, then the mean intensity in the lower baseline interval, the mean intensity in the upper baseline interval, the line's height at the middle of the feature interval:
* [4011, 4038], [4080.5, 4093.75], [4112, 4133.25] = 0.03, 18.7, 18.7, 18.7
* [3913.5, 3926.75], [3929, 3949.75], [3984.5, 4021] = 0.10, 18.3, 18.6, 18.4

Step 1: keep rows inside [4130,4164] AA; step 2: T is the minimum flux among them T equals 18.48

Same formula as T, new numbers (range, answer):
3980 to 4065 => 18.4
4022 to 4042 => 18.57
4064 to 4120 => 14.53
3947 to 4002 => 11.55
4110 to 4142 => 18.11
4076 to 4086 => 18.26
